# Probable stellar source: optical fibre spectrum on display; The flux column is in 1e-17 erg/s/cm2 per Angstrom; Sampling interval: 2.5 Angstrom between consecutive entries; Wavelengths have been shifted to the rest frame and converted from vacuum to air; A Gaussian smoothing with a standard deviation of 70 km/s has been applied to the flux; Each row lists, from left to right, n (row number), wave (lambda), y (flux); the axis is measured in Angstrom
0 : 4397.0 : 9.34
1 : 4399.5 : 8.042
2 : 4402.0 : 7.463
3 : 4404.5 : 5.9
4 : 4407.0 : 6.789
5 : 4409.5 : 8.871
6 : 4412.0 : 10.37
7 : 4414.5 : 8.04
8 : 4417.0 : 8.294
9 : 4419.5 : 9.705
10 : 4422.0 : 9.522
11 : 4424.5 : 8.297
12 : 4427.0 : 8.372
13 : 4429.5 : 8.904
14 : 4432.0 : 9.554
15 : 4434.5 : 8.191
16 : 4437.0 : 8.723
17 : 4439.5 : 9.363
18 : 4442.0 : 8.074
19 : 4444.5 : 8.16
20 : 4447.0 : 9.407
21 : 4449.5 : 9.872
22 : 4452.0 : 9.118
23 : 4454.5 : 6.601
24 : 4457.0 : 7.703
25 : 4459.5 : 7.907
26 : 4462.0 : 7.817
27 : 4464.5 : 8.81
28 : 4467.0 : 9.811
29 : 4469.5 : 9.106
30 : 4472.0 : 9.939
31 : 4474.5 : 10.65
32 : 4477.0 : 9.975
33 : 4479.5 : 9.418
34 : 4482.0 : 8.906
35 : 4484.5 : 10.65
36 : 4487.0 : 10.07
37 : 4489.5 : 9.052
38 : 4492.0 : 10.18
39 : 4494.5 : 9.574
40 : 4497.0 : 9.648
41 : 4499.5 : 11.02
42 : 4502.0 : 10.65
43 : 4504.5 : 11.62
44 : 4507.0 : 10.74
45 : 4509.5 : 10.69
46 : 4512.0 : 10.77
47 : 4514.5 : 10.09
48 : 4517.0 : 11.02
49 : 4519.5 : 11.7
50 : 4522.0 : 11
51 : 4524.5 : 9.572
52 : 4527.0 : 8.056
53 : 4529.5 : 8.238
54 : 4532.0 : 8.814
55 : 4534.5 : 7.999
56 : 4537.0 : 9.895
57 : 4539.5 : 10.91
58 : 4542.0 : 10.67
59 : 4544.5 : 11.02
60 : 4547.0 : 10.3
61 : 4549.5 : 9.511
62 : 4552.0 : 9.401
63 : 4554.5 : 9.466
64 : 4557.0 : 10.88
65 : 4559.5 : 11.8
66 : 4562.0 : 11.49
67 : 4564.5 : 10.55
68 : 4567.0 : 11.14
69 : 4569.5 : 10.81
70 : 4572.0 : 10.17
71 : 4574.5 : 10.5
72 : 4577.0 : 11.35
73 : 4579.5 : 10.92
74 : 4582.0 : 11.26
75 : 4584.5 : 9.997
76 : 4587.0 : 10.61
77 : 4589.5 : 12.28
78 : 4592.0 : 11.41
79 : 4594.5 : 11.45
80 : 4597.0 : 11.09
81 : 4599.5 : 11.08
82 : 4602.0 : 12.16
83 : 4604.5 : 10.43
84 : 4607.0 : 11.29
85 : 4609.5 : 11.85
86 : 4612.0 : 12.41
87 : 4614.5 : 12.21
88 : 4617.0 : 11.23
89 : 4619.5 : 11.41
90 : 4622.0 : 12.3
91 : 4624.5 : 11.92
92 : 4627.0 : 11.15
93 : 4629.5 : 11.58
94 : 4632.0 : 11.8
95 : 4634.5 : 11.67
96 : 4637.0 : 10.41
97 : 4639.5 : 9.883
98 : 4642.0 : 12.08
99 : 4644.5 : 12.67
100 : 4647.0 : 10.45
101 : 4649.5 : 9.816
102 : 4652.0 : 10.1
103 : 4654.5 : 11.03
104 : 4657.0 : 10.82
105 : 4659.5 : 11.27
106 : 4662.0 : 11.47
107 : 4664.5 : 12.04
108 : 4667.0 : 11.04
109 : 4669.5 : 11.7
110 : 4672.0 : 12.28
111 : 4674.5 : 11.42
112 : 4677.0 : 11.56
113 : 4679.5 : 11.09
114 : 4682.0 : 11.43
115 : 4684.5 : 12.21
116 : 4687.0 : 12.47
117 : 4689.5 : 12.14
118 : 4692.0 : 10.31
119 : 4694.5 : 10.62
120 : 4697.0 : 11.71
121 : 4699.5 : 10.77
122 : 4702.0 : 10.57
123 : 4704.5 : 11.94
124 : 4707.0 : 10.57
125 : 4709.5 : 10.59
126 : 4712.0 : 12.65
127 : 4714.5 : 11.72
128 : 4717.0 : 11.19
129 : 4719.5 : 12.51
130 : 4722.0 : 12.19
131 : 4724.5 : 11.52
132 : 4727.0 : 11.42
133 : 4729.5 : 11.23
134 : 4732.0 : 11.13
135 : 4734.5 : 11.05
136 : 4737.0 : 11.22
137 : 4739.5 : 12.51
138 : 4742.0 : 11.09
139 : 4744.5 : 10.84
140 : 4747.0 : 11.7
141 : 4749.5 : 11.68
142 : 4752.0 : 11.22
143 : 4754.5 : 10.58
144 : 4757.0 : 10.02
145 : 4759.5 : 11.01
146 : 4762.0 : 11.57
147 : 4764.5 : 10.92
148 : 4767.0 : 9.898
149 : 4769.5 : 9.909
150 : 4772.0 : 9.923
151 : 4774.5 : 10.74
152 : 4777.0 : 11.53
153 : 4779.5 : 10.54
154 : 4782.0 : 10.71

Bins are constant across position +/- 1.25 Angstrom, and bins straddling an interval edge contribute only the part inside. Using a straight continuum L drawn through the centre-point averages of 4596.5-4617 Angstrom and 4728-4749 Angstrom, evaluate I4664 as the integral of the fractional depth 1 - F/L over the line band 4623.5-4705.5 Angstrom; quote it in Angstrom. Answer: 1.15 Angstrom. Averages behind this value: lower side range 11.6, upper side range 11.4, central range 11.3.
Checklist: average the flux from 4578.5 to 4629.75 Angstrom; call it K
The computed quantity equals 11.4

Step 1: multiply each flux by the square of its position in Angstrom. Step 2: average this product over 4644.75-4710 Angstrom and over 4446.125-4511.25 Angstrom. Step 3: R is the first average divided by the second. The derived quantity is 1.3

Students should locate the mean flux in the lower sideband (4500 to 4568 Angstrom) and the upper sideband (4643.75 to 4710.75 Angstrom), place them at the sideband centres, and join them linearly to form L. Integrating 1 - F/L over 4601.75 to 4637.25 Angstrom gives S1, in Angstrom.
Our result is -2.4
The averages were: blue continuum 10.3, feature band 11.6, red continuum 11.3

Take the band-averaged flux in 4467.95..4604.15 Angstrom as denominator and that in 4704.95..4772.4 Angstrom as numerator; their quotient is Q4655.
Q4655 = 1.08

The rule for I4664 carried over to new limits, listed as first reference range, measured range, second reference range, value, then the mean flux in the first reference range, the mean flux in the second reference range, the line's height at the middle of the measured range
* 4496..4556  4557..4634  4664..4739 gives -4.7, 10.1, 11.5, 10.7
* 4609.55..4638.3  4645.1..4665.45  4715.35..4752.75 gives 1.2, 11.7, 11.5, 11.6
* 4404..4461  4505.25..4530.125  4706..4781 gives -2.7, 8.54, 11.2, 9.26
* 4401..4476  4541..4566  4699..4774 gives -2.3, 8.65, 11.2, 9.62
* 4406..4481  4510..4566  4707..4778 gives -3.3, 8.85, 11.2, 9.59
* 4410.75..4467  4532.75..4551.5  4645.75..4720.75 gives -0.3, 8.7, 11.3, 9.8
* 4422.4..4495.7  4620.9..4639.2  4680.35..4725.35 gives -1.2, 9.05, 11.5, 10.8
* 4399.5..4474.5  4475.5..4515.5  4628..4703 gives -3.9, 8.6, 11.3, 9.29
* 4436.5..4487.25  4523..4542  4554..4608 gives 1.9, 9.04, 11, 10.2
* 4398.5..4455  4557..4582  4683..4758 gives -2.7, 8.53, 11.4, 9.92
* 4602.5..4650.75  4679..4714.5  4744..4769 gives -0.8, 11.4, 10.9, 11.1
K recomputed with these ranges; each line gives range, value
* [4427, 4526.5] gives 9.56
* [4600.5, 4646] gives 11.6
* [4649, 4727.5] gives 11.4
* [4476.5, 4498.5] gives 9.73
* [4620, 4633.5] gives 11.7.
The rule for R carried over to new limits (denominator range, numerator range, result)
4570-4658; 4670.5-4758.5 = 1.06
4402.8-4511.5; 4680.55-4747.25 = 1.40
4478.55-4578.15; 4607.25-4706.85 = 1.18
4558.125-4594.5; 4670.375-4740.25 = 1.10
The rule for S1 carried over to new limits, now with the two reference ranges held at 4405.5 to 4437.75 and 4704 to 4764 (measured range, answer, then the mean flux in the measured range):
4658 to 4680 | -1.49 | 11.5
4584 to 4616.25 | -3.78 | 11.4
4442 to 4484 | 0.56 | 8.95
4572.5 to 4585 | -0.95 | 10.8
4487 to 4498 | -0.41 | 9.66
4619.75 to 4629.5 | -1.20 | 11.7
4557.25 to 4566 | -1.17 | 11.2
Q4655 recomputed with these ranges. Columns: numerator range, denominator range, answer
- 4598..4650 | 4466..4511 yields 1.13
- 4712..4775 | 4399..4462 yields 1.33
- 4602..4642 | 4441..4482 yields 1.29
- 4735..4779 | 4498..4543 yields 1.08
